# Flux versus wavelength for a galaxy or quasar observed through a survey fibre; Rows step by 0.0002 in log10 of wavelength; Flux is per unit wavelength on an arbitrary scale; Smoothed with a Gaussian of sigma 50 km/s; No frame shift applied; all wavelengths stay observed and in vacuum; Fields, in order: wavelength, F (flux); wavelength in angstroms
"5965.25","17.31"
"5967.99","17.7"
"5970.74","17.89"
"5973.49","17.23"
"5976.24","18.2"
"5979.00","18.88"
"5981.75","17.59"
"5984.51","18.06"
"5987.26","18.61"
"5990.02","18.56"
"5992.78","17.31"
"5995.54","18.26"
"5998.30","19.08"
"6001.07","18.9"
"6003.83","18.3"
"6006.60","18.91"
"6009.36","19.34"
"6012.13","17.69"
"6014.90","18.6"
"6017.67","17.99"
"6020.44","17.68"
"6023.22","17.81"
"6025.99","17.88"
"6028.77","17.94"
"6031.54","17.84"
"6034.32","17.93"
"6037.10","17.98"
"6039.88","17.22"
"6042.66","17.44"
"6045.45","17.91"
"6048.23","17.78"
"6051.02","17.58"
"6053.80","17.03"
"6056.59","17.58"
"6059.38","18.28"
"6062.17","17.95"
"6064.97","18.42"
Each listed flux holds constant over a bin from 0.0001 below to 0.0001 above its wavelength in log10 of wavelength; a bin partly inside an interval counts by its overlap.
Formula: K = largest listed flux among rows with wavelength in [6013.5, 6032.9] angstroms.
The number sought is 18.6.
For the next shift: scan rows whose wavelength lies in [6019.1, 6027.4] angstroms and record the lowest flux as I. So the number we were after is 17.68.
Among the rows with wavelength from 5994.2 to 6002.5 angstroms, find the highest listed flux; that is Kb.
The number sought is 19.08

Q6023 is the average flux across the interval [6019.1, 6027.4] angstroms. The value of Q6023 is 17.8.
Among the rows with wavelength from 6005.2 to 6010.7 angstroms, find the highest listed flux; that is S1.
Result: 19.34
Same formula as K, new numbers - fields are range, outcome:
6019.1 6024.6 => 17.81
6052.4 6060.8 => 18.28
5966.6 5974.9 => 17.89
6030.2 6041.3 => 17.98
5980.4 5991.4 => 18.61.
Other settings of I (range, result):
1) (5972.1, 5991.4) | 17.23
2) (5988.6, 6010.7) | 17.31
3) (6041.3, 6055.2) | 17.03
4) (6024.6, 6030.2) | 17.88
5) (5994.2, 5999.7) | 18.26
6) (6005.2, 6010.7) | 18.91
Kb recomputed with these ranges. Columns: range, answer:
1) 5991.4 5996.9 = 18.26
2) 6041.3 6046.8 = 17.91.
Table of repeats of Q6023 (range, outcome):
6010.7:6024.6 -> 17.9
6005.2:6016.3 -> 18.6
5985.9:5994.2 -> 18.2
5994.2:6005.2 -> 18.6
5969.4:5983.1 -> 18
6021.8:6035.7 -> 17.9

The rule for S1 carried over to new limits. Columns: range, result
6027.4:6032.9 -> 17.94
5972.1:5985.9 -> 18.88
